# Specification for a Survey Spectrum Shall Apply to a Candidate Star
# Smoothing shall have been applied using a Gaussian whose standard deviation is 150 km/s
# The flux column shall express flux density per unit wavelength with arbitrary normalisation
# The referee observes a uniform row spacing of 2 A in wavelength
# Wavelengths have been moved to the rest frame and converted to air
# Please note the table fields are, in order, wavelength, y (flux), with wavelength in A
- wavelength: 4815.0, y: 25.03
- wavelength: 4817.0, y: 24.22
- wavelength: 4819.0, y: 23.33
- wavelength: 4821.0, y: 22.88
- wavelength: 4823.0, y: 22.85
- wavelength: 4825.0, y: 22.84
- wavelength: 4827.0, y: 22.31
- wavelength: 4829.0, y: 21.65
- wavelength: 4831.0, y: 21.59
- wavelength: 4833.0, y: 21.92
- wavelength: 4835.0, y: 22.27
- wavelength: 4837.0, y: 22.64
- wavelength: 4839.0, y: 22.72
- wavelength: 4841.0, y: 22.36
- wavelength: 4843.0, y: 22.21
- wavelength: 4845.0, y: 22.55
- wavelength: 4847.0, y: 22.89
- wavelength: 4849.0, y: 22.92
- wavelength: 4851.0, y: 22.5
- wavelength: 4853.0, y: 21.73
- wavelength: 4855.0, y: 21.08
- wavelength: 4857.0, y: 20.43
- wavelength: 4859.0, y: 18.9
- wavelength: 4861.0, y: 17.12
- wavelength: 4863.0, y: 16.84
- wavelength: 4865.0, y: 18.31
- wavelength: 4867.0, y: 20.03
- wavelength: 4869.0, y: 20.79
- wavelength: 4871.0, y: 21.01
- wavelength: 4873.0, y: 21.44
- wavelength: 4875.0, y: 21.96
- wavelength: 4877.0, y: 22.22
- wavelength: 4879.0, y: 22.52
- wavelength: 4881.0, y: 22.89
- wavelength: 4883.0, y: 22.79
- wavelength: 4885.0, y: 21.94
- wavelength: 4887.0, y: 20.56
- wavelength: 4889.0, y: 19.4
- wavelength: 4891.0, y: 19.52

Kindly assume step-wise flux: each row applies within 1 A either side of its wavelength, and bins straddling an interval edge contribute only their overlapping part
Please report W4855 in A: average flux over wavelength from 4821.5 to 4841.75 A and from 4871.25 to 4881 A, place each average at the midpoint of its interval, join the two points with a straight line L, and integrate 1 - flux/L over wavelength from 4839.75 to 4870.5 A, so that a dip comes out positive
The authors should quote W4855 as 2.0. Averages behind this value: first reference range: 22.3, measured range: 20.7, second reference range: 22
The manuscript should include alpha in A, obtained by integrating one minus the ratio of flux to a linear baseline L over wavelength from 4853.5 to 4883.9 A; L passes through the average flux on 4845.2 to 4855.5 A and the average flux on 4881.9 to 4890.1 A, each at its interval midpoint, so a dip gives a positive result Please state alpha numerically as 1.6 A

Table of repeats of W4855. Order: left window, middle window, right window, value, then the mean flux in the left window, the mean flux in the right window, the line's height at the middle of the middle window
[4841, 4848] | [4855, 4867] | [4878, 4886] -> 2.04 A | 22.5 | 22.5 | 22.5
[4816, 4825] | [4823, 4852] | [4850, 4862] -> -0.77 A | 23.3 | 20.3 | 21.8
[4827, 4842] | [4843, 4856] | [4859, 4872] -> -1.02 A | 22.2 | 19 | 20.6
